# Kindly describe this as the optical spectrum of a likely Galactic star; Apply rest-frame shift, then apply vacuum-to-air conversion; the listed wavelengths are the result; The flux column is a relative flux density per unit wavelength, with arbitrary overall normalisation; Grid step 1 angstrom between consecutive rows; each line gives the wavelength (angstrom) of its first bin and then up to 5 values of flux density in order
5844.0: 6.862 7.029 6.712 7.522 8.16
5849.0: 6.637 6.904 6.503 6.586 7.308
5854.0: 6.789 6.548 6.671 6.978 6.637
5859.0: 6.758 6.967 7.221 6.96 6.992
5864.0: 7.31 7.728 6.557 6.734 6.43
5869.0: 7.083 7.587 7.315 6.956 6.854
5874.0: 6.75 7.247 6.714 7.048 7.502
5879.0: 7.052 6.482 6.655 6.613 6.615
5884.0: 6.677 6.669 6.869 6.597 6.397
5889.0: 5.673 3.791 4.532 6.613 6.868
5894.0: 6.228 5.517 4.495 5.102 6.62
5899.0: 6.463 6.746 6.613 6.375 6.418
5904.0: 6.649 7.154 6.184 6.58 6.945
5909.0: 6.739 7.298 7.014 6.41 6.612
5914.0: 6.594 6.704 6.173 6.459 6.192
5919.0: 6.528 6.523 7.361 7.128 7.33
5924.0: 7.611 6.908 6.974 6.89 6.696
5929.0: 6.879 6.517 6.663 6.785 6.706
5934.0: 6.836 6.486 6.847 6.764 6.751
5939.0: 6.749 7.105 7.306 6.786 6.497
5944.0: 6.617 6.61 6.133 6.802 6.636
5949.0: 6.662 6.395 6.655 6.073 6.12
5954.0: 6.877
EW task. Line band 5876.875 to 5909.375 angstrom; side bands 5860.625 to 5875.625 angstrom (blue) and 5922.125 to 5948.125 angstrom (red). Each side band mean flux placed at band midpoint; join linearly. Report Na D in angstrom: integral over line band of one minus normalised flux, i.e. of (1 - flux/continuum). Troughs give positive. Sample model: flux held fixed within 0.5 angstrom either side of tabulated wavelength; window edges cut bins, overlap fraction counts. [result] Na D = 2.9 angstrom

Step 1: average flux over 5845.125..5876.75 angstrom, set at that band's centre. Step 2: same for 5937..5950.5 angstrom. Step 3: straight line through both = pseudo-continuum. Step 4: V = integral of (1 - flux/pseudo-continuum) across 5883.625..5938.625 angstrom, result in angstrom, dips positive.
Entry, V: 2.4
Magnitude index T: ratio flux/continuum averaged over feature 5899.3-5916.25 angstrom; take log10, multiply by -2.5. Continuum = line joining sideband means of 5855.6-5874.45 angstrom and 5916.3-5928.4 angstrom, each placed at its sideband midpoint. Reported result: 0.04 mag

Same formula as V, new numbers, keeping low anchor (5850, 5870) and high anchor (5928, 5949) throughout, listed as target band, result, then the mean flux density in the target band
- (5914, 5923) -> 0.1 angstrom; 6.67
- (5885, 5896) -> 1.5 angstrom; 5.88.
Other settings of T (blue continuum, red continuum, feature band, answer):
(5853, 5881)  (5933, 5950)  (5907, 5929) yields 0.00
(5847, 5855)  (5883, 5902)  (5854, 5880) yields -0.06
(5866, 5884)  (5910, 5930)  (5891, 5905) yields 0.11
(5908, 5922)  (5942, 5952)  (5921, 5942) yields -0.05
